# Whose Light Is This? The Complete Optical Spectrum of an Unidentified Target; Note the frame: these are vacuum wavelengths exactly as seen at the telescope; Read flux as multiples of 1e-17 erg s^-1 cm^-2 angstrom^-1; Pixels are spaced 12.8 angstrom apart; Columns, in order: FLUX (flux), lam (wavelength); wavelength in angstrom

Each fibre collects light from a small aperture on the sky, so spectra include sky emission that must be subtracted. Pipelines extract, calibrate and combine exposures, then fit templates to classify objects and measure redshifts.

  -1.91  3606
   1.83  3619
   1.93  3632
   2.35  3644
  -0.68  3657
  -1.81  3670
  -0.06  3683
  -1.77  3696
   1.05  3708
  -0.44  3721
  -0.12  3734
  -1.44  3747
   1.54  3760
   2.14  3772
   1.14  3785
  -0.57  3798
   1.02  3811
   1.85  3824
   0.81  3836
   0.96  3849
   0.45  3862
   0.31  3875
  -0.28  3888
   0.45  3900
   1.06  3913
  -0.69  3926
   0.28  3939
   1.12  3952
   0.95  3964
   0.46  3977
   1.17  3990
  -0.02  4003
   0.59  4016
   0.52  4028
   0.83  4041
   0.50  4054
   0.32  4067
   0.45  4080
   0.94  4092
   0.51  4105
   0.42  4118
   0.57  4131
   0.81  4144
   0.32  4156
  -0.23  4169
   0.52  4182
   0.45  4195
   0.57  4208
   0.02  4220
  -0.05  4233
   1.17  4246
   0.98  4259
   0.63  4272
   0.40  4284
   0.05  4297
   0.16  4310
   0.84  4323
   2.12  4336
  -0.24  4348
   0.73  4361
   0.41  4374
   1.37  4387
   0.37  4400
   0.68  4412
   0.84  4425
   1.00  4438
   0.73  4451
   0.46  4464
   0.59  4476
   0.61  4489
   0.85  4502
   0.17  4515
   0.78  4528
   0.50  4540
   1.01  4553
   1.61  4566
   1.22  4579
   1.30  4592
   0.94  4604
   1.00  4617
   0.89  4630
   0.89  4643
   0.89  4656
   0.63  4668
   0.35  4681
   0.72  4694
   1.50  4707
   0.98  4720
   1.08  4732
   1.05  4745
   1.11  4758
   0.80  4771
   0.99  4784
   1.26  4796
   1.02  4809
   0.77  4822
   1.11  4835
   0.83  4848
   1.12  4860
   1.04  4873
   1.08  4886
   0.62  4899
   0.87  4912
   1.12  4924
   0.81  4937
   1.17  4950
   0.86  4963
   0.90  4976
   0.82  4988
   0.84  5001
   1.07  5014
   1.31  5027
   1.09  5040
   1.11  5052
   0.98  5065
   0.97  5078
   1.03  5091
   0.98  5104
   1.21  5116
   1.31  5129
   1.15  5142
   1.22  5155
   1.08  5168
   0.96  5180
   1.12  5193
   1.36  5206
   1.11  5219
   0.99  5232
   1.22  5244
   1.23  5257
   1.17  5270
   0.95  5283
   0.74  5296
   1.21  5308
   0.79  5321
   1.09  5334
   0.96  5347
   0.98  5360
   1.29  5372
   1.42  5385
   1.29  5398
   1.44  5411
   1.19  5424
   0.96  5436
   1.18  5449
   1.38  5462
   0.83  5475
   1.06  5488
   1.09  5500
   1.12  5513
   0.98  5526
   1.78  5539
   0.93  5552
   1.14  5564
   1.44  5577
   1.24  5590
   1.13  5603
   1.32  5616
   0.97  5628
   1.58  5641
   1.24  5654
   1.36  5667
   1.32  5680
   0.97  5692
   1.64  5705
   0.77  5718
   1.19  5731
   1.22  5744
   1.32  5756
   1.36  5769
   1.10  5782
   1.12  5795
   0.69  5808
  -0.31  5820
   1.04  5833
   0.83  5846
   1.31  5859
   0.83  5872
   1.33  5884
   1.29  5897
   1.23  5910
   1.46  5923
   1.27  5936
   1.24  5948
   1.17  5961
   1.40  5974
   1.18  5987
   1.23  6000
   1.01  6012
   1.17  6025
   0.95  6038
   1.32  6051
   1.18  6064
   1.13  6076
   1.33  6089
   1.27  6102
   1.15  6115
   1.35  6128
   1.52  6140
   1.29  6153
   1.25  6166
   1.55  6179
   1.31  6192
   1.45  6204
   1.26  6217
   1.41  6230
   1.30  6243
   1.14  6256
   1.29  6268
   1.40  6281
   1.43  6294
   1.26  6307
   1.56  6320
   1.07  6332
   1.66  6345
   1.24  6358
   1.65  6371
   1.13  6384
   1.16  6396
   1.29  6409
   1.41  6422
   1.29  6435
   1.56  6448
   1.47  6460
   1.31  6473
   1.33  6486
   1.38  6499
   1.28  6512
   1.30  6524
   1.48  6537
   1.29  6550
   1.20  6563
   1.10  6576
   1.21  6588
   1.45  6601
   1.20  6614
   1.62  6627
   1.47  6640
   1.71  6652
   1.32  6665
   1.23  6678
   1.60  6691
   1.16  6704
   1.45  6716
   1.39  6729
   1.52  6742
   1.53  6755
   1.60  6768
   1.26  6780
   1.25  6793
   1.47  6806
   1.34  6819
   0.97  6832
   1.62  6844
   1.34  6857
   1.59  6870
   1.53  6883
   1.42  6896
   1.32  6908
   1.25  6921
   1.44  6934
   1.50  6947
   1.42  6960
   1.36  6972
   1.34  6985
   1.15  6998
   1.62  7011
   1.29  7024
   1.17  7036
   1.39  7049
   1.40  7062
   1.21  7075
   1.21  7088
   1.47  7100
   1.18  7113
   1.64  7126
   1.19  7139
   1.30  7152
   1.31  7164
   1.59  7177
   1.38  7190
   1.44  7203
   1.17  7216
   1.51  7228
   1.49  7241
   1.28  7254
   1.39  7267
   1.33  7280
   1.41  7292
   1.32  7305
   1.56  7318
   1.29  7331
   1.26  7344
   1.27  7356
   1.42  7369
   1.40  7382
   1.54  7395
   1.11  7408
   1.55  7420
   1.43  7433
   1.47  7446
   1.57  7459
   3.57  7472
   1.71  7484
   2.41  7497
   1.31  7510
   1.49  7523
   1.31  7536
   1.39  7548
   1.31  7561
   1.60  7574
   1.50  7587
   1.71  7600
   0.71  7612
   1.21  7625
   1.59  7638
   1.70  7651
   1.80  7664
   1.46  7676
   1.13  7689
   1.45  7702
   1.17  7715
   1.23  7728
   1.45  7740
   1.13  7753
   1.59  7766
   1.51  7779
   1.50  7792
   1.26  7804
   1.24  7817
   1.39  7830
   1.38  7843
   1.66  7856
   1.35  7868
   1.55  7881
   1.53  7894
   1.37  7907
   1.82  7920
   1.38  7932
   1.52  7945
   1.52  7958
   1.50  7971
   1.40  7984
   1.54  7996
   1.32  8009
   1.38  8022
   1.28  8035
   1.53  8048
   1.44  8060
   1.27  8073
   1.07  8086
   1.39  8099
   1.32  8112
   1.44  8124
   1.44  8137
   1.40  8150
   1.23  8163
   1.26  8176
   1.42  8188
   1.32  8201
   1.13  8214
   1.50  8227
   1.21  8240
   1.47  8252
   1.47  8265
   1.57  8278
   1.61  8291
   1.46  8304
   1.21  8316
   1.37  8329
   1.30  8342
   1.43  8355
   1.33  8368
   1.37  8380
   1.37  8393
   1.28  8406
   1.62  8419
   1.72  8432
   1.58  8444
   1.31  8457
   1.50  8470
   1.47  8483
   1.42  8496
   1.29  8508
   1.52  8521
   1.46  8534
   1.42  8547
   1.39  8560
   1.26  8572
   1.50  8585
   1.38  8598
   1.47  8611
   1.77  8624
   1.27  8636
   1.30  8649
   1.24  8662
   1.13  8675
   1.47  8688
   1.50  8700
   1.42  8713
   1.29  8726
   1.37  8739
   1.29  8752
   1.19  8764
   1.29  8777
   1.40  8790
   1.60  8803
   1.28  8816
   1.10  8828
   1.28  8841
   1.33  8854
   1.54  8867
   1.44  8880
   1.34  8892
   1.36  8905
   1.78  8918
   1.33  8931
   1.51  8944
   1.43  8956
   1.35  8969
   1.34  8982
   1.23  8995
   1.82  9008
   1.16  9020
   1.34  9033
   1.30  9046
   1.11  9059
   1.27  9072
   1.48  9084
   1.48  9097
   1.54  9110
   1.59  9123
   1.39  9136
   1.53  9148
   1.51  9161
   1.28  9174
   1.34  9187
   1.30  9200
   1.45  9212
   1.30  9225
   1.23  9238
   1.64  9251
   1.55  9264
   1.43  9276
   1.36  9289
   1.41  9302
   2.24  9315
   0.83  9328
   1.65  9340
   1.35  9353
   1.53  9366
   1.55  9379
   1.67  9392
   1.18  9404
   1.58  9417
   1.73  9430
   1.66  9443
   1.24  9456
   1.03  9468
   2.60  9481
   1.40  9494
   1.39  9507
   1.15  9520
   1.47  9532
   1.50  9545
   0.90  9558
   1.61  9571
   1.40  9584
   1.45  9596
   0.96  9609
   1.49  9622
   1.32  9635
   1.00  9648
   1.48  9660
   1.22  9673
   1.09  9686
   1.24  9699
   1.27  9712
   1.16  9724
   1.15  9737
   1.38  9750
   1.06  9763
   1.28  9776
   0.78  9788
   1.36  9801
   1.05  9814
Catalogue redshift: 0.139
